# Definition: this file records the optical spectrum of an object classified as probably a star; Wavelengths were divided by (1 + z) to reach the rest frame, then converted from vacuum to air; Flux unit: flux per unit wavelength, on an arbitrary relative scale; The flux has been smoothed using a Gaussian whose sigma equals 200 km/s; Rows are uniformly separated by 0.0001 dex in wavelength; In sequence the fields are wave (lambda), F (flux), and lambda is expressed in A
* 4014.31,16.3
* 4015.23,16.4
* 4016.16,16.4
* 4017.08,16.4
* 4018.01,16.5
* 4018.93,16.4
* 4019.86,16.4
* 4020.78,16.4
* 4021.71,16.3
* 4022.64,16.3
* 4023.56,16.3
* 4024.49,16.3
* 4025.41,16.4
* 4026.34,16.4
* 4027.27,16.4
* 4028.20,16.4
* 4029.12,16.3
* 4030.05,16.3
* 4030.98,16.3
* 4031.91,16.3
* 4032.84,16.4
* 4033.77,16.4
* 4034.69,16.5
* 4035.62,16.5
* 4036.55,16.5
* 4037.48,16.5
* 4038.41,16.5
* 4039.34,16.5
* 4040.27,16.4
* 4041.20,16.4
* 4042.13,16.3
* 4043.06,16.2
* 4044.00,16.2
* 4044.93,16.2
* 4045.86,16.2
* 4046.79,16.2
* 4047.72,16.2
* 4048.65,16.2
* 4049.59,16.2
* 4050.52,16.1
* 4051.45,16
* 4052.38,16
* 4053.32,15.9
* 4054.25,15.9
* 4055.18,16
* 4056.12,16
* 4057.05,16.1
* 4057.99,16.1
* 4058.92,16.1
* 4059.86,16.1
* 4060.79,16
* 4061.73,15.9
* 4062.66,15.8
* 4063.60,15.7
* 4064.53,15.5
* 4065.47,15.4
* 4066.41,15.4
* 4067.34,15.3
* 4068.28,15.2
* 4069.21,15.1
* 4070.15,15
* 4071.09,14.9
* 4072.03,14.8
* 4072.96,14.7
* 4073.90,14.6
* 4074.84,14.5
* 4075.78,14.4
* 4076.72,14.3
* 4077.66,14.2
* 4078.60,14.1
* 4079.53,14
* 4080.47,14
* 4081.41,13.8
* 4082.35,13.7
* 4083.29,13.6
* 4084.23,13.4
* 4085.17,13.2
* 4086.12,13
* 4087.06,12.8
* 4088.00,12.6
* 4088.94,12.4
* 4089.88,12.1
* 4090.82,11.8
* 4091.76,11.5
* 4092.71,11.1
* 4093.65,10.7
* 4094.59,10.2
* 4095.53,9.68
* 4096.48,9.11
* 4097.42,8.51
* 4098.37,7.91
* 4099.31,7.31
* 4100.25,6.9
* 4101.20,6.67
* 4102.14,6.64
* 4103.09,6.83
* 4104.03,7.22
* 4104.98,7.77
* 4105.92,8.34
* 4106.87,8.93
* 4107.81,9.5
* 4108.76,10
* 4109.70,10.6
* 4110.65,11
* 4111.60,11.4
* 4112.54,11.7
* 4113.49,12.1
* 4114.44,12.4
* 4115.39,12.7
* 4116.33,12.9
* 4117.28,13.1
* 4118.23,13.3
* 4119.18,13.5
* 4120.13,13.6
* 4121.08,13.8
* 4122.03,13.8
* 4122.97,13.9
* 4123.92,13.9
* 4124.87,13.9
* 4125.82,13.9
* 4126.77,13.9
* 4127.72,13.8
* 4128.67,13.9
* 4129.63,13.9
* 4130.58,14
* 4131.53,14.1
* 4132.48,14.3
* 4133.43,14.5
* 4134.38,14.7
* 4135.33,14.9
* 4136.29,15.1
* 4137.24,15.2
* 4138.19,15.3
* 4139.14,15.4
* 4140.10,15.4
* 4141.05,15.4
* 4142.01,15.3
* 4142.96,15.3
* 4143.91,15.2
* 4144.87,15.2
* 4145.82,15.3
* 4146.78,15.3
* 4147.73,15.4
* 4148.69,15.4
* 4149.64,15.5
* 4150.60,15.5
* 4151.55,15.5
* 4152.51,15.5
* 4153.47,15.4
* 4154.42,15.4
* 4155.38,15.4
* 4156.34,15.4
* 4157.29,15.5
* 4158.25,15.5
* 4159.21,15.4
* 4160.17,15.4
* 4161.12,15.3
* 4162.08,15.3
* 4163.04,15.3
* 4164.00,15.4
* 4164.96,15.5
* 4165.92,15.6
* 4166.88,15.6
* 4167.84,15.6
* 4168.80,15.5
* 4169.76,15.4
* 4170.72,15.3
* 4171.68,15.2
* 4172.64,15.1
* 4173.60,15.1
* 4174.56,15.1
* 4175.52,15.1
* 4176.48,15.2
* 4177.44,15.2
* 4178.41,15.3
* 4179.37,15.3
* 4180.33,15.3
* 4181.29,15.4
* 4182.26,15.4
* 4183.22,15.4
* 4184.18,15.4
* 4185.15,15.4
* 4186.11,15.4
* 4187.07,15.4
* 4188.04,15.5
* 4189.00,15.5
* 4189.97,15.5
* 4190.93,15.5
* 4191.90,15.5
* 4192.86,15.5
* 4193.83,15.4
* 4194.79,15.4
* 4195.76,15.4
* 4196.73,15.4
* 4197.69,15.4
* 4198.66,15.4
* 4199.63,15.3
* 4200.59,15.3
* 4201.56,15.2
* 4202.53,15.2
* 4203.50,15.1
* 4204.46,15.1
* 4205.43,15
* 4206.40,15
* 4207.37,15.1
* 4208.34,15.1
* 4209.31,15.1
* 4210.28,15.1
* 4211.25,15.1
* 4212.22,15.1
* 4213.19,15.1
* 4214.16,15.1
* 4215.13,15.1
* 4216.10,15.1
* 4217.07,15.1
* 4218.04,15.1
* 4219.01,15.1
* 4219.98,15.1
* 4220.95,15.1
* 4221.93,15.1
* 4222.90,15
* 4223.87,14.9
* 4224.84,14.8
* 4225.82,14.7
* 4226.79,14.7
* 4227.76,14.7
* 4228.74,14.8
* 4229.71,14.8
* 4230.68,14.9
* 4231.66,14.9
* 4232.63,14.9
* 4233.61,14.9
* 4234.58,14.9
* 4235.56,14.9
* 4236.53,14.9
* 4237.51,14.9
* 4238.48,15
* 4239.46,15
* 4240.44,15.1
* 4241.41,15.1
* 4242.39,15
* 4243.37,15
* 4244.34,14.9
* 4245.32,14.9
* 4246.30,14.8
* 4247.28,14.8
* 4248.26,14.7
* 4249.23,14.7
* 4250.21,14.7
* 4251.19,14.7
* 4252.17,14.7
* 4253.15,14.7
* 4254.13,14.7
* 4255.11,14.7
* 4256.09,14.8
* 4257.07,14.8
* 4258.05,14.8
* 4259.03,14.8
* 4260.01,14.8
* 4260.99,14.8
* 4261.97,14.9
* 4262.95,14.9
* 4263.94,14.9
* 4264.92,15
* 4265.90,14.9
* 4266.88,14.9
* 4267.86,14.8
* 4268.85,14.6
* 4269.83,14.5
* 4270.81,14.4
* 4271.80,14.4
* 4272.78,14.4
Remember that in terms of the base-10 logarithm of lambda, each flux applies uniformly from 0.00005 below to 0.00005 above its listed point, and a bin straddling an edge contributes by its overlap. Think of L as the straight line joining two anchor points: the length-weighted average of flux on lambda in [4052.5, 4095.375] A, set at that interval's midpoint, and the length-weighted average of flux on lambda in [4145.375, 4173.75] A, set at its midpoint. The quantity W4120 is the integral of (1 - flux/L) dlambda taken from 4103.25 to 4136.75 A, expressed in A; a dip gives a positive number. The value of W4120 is 5.3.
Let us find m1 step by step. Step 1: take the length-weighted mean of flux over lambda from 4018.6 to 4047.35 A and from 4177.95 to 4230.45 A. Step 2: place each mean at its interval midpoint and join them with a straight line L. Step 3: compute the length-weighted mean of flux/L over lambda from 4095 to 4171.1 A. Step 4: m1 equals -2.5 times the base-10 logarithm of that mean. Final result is 0.18 mag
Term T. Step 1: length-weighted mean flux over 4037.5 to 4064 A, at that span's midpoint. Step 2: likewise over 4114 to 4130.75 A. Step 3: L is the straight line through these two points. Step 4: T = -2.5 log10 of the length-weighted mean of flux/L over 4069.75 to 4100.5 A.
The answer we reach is 0.201 mag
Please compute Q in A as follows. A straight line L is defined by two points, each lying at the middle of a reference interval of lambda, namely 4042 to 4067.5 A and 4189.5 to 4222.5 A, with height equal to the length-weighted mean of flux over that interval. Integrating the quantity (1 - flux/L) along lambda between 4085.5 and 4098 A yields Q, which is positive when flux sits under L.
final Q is 3.6 A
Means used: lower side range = 16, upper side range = 15.2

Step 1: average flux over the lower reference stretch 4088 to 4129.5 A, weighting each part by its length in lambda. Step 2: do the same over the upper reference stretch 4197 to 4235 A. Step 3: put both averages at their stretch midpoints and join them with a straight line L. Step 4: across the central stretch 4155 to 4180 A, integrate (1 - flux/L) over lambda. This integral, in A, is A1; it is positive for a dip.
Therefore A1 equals -4.0 A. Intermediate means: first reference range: 11.1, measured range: 15.3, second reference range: 15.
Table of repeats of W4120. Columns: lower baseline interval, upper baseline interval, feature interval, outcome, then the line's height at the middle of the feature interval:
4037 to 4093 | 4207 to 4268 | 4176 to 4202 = -0.8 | 14.9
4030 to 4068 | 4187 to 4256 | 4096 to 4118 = 8.6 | 15.7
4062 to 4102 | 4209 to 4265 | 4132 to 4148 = -1.8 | 13.6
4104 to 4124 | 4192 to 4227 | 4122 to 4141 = -3.3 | 12.3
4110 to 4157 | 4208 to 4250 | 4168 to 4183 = -0.7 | 14.6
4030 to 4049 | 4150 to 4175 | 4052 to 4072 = 0.6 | 16.2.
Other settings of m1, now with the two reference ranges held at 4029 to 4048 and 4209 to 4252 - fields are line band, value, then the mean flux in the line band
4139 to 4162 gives 0.010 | 15.4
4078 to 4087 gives 0.177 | 13.6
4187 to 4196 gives -0.016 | 15.5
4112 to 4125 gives 0.195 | 13.2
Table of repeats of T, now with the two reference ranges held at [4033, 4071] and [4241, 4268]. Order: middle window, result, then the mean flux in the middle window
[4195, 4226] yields -0.003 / 15.1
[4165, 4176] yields -0.001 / 15.3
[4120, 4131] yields 0.127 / 13.9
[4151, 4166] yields -0.002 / 15.4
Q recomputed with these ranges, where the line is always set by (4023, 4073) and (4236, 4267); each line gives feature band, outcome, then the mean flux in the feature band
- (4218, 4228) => 0.06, 14.9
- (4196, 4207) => -0.06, 15.2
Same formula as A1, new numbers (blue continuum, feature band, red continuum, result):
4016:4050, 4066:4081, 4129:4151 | 1.1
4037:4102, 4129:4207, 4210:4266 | -3.7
